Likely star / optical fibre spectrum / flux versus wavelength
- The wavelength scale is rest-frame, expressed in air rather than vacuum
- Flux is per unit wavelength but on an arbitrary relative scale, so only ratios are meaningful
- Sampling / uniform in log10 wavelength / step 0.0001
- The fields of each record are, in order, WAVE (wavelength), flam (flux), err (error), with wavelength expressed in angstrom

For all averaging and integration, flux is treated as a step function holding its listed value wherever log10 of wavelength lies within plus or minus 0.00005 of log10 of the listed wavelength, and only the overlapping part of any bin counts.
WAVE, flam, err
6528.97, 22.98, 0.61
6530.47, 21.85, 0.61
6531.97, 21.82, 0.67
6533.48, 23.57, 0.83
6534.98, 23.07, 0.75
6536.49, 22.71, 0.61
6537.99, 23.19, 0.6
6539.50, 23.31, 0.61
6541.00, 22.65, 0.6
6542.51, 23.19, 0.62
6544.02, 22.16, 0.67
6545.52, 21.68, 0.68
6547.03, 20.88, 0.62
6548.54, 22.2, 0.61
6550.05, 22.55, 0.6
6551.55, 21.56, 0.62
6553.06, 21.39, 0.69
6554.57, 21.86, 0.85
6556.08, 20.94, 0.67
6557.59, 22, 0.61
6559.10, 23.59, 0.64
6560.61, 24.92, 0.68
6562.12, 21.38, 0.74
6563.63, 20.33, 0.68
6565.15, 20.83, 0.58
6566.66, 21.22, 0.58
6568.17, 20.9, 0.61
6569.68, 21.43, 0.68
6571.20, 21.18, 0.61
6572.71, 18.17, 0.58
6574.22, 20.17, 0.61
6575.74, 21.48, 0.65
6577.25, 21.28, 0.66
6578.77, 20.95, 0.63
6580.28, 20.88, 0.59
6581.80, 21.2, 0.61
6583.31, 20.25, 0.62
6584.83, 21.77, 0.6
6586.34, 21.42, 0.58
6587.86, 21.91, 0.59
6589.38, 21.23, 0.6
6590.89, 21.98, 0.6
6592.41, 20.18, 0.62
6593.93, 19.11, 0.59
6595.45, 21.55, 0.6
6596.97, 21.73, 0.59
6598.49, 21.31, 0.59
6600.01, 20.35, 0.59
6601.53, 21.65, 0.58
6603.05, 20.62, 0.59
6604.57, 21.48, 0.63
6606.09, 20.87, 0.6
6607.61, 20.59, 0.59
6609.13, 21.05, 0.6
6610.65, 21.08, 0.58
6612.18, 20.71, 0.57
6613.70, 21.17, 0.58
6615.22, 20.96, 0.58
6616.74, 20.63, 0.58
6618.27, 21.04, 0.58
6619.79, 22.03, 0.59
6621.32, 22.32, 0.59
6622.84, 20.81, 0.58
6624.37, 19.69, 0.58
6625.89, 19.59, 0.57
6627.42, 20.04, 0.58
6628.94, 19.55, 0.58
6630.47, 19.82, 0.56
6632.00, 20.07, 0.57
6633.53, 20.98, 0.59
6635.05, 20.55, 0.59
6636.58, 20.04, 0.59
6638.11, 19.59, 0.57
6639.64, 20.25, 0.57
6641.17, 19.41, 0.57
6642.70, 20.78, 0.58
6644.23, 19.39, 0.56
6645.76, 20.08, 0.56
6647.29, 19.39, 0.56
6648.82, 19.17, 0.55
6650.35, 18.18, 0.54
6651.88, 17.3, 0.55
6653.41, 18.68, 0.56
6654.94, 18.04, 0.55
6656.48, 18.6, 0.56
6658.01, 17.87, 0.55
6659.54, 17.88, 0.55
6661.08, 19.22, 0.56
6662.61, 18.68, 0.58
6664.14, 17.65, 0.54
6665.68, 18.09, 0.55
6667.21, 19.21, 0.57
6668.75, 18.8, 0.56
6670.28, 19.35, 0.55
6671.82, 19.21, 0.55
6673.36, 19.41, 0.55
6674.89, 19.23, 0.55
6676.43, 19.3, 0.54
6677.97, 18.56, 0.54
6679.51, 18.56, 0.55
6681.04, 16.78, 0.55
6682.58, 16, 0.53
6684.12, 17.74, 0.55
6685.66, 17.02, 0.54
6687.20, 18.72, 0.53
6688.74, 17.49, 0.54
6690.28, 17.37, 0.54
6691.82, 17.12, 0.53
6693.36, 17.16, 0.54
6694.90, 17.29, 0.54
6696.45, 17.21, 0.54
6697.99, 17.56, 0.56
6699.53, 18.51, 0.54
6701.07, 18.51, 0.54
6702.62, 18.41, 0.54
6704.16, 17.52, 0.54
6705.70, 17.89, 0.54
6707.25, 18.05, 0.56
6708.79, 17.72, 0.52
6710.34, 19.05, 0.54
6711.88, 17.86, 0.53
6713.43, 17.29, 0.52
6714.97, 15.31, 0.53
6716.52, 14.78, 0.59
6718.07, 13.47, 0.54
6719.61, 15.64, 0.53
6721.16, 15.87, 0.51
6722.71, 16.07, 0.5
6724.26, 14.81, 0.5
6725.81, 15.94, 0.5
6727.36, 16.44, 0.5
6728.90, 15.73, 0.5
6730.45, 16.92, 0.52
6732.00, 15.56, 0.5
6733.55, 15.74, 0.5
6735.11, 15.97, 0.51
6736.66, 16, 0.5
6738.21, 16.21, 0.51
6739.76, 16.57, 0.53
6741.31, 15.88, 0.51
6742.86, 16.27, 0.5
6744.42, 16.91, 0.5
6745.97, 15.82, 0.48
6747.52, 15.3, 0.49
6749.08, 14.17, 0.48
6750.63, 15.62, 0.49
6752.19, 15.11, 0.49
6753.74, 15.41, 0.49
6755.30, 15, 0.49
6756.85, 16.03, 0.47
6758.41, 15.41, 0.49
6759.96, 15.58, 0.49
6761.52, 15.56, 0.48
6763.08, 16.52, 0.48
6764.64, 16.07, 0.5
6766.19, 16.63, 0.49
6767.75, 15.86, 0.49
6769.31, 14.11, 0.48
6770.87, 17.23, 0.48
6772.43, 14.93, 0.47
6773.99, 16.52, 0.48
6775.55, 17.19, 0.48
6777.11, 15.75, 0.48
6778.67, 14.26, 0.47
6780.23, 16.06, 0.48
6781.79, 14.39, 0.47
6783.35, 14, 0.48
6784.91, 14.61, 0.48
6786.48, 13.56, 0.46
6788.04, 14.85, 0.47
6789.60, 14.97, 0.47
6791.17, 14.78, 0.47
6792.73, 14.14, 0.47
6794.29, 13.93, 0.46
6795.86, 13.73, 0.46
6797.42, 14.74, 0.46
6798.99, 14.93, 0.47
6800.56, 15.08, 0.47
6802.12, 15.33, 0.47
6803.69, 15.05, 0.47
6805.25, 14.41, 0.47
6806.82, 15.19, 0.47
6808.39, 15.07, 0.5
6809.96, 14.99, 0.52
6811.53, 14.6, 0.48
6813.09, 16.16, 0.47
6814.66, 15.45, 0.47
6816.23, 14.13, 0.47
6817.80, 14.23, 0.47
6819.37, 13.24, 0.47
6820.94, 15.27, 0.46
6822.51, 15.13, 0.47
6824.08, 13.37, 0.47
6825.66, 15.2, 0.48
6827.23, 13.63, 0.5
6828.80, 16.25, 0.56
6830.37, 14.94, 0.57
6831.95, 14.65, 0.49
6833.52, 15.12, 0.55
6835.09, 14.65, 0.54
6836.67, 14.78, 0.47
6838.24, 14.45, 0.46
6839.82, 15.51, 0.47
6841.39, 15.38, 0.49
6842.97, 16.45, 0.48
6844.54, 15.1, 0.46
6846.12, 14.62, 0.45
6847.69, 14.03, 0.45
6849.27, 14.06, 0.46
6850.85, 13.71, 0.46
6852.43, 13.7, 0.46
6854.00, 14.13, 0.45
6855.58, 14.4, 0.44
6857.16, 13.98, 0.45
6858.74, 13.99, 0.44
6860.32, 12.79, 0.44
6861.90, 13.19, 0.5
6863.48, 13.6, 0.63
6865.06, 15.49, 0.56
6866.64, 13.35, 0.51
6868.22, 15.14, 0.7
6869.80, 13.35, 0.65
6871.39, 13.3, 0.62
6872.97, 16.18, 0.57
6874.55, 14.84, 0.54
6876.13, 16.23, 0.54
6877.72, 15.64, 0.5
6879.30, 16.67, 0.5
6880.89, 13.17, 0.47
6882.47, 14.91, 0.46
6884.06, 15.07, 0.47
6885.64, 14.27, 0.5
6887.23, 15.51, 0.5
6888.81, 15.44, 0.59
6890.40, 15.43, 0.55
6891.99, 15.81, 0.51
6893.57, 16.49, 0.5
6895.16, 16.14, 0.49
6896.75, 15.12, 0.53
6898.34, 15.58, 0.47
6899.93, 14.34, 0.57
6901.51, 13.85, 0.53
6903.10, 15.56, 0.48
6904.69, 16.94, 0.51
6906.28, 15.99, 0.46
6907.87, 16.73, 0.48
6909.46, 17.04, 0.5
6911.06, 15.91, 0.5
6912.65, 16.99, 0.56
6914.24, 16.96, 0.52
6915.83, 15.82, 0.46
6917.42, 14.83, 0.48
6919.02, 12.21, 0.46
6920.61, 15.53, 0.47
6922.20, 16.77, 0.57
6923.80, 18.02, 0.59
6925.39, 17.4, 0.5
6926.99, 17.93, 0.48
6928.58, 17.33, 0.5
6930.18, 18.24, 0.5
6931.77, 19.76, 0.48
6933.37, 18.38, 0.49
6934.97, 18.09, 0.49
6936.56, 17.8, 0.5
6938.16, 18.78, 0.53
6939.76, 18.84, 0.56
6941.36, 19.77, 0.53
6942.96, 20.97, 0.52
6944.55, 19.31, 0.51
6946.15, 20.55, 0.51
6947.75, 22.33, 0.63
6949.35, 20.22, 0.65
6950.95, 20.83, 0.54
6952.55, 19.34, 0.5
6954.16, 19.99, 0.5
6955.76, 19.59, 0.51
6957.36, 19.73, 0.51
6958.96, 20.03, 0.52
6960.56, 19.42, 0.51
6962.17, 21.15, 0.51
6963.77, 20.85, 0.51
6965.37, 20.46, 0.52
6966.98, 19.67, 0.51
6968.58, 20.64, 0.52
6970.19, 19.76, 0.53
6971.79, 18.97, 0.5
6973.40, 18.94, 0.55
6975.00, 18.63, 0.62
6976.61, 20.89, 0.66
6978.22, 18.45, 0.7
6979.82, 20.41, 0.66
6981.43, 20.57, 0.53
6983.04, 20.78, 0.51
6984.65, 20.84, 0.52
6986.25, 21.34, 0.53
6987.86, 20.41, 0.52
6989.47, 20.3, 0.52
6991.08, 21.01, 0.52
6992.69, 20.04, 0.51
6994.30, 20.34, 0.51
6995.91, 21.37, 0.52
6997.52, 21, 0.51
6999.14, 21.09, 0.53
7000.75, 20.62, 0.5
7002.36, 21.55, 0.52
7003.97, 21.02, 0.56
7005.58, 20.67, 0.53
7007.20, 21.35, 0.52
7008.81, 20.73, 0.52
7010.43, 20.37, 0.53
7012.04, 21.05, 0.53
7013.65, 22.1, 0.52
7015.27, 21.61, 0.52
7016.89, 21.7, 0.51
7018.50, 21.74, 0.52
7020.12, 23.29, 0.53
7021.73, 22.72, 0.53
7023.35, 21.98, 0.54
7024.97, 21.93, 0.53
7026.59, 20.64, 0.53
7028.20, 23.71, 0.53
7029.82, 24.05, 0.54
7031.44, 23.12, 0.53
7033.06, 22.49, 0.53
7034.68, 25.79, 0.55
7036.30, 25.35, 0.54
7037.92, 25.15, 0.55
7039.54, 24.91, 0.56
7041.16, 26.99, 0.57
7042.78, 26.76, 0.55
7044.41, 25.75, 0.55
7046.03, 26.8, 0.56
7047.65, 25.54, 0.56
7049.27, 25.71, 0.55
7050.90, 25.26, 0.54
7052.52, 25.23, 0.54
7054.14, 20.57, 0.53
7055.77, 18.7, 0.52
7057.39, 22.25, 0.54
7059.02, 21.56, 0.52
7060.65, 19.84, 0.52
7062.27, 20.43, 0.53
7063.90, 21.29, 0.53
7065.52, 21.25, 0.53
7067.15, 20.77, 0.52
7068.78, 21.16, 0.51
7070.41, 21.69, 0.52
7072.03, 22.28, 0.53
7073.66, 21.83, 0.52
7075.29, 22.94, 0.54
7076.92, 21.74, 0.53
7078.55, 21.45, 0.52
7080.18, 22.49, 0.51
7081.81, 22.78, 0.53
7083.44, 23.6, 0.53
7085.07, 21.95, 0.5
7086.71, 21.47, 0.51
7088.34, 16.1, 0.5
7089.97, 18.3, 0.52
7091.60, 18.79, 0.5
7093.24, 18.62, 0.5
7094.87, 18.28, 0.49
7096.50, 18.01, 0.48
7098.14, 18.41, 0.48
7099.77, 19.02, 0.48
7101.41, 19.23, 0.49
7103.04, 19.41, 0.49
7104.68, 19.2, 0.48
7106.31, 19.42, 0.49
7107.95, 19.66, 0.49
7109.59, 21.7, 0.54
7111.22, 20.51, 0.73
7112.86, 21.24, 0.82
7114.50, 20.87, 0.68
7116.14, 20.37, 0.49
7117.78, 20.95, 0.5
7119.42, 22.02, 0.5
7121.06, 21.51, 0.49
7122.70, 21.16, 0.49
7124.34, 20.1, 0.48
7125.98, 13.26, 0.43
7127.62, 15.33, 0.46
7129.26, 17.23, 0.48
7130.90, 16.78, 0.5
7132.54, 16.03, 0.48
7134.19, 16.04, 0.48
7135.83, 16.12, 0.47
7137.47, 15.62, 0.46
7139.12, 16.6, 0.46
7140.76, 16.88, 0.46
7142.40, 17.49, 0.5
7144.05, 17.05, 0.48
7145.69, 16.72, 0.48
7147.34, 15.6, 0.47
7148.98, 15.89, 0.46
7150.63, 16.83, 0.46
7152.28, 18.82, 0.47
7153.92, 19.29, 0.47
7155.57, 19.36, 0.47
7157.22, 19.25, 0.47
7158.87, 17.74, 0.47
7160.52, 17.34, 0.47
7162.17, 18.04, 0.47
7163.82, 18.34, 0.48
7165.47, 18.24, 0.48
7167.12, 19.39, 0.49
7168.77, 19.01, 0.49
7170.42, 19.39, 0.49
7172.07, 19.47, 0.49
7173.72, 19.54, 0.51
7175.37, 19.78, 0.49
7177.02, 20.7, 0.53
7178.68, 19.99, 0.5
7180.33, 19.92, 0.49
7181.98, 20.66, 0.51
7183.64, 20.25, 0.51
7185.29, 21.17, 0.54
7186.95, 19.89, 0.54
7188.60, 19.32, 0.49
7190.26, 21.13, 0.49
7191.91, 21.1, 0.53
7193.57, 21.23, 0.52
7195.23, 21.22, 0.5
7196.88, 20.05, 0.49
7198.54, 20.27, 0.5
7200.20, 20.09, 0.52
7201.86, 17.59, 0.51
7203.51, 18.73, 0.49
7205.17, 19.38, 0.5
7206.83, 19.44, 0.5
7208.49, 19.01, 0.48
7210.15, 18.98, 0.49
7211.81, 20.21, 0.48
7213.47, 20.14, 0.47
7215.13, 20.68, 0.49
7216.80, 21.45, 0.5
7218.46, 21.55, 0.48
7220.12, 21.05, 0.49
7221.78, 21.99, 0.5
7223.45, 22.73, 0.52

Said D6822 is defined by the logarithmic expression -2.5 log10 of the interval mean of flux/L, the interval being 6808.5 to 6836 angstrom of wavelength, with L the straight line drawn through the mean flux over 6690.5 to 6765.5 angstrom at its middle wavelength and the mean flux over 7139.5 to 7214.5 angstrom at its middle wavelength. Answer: 0.15 mag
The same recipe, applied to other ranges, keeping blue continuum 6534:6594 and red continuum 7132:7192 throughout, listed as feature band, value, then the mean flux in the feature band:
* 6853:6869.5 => 0.39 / 14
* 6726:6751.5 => 0.28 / 15.9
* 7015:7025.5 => -0.16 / 22.2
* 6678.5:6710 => 0.18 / 17.7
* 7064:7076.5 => -0.15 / 21.7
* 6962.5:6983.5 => -0.03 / 19.9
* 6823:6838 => 0.34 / 14.7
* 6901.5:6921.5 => 0.24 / 15.8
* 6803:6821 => 0.34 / 14.8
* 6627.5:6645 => 0.06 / 20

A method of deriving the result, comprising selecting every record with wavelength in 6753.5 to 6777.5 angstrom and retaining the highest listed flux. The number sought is 17.23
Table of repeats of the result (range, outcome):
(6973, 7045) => 26.99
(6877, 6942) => 19.77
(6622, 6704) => 20.98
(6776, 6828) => 16.16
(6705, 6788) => 19.05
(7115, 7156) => 22.02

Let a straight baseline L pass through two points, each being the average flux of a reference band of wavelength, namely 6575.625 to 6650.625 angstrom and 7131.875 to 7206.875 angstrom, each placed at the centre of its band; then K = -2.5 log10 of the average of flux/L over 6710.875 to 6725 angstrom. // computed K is 0.28 mag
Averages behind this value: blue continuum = 20.7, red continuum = 18.7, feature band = 15.7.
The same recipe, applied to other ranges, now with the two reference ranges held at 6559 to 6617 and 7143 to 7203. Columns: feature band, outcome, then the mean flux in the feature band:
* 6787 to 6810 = 0.35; 14.7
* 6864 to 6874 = 0.36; 14.5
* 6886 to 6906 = 0.28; 15.5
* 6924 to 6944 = 0.08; 18.6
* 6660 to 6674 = 0.11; 18.8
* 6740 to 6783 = 0.29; 15.7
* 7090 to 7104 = 0.04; 18.7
